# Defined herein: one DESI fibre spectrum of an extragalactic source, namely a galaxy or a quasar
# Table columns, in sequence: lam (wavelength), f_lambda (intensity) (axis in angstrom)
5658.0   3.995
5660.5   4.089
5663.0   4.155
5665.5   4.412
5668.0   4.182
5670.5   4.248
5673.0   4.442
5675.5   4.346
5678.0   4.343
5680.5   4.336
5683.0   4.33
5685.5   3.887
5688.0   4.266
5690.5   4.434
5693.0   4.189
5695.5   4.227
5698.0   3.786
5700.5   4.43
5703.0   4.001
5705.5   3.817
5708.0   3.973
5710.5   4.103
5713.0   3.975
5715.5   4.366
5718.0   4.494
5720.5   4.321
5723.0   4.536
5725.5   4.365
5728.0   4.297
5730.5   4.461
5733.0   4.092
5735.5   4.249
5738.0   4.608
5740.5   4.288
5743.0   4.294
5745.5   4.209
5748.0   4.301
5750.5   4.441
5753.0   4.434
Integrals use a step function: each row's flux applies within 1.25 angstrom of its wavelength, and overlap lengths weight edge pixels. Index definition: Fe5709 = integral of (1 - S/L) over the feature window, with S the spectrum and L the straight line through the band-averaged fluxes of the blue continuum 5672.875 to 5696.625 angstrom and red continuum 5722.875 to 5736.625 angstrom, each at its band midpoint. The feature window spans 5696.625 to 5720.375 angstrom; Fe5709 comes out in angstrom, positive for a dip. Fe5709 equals 1.0 angstrom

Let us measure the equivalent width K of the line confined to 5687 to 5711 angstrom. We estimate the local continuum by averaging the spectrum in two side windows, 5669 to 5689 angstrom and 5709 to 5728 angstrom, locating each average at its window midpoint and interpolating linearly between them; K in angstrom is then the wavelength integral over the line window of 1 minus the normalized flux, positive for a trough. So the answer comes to 0.9 angstrom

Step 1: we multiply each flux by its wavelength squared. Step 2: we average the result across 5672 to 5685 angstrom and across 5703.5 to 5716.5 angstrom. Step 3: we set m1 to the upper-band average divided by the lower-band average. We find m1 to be 0.94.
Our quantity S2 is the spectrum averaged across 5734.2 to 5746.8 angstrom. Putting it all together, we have 4.33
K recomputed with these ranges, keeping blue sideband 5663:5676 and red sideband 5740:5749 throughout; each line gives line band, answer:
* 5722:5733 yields -0.2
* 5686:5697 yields 0.1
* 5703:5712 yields 0.7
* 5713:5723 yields -0.2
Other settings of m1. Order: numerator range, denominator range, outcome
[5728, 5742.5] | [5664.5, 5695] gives 1.03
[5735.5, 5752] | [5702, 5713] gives 1.11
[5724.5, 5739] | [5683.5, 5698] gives 1.06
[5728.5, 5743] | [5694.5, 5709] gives 1.09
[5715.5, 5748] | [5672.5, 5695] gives 1.03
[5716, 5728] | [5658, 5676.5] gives 1.06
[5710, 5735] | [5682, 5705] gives 1.05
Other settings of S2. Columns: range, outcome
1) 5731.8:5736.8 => 4.18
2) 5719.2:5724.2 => 4.43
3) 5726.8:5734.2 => 4.28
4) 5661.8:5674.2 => 4.29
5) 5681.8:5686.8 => 4.11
